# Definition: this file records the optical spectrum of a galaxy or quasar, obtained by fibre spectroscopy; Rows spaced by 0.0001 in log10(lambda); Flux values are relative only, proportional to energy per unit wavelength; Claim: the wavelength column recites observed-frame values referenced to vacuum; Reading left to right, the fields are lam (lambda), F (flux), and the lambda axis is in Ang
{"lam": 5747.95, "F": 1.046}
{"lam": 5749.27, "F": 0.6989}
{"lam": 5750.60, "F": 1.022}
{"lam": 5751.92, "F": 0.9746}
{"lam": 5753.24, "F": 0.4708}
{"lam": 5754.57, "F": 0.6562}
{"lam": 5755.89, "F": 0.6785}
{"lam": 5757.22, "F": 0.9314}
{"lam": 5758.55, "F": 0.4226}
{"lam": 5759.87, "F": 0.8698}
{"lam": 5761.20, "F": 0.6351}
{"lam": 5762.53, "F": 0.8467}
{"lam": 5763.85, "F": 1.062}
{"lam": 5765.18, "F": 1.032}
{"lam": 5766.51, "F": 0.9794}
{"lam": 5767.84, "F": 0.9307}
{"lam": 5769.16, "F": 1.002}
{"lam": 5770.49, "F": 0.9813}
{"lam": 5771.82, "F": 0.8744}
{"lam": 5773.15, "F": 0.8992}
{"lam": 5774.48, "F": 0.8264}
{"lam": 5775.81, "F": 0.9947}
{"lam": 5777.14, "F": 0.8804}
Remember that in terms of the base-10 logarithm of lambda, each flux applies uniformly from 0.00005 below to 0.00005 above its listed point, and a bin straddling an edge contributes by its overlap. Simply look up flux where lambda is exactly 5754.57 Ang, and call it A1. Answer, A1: 0.6562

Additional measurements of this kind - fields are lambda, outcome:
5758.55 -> 0.4226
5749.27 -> 0.6989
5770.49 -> 0.9813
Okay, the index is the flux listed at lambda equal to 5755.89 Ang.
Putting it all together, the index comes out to 0.6785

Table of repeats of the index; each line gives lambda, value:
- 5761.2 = 0.6351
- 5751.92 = 0.9746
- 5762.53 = 0.8467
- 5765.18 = 1.032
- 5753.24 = 0.4708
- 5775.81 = 0.9947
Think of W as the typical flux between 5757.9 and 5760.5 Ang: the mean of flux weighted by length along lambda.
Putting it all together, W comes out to 0.646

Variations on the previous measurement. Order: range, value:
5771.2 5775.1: 0.867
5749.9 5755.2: 0.781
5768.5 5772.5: 0.952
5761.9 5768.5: 0.971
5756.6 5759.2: 0.673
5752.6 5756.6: 0.605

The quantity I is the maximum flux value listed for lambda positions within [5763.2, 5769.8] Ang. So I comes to 1.062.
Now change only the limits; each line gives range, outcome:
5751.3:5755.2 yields 0.9746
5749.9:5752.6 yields 1.022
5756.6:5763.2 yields 0.9314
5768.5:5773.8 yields 1.002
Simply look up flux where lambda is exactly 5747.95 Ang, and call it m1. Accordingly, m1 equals 1.046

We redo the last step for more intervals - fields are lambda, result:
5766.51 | 0.9794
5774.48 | 0.8264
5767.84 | 0.9307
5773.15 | 0.8992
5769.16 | 1.002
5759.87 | 0.8698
